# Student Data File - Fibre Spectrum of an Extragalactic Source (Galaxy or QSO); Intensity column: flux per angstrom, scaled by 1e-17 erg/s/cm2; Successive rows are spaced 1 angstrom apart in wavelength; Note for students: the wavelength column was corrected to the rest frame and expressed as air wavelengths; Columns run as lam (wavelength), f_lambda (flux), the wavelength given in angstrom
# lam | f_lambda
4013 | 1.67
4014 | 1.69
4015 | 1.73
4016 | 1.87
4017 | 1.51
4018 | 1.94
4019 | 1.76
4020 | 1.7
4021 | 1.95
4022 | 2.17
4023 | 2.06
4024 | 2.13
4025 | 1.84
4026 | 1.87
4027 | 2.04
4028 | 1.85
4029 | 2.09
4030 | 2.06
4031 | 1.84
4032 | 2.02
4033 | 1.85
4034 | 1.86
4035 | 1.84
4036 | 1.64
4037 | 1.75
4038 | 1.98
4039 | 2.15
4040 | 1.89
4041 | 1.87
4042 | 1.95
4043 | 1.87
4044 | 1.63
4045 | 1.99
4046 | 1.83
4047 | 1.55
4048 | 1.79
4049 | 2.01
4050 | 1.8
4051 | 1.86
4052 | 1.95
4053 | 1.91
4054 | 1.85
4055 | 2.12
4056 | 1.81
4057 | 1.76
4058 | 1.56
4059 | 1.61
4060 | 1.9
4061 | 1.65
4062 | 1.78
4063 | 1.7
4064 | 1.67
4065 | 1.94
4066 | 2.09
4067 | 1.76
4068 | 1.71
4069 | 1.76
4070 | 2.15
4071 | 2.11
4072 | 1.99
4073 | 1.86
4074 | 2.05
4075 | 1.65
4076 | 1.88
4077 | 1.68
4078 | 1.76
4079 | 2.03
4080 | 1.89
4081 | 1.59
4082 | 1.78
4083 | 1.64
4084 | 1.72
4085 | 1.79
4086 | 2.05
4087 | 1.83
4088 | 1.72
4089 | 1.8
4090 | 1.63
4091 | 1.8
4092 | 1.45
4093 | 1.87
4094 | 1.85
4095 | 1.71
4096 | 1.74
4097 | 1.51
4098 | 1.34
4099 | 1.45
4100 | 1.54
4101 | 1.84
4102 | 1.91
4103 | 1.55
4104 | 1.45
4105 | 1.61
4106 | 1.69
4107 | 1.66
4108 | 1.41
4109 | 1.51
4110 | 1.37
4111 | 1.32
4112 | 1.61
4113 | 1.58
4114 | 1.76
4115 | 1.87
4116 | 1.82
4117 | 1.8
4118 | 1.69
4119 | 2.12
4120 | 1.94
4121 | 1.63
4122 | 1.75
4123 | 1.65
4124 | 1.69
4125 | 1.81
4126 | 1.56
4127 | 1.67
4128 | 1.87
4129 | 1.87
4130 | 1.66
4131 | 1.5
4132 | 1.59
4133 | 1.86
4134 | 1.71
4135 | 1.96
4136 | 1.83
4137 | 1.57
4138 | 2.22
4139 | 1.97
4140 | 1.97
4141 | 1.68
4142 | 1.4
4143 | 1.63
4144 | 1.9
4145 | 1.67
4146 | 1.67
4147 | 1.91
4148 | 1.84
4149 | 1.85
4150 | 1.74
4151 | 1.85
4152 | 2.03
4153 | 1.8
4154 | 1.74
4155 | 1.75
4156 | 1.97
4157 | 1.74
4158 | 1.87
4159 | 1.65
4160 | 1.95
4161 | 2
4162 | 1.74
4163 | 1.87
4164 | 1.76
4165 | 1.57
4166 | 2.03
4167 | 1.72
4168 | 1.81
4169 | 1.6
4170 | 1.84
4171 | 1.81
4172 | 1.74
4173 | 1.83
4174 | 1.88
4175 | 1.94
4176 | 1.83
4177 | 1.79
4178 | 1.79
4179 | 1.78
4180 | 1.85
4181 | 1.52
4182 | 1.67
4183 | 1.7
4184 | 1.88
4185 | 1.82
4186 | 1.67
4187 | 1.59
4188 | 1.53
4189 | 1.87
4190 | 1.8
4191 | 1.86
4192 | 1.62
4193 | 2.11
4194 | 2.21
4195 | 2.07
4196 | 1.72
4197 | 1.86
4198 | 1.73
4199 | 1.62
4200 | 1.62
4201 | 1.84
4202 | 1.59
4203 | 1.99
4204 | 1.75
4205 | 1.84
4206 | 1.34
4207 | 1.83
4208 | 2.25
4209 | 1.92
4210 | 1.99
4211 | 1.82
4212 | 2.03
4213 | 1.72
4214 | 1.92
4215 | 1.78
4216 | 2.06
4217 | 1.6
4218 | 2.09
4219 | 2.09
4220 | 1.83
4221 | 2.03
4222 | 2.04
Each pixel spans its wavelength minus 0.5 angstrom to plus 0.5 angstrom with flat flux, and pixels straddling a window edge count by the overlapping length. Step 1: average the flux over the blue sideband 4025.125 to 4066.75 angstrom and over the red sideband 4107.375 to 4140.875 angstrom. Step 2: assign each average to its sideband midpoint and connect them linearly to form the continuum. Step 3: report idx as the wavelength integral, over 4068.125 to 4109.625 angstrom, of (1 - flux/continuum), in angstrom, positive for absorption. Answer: 1.2 angstrom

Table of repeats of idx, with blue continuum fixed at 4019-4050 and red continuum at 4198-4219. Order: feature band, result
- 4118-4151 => 1.59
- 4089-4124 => 3.92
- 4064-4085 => 0.42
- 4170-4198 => 0.58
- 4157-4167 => 0.18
